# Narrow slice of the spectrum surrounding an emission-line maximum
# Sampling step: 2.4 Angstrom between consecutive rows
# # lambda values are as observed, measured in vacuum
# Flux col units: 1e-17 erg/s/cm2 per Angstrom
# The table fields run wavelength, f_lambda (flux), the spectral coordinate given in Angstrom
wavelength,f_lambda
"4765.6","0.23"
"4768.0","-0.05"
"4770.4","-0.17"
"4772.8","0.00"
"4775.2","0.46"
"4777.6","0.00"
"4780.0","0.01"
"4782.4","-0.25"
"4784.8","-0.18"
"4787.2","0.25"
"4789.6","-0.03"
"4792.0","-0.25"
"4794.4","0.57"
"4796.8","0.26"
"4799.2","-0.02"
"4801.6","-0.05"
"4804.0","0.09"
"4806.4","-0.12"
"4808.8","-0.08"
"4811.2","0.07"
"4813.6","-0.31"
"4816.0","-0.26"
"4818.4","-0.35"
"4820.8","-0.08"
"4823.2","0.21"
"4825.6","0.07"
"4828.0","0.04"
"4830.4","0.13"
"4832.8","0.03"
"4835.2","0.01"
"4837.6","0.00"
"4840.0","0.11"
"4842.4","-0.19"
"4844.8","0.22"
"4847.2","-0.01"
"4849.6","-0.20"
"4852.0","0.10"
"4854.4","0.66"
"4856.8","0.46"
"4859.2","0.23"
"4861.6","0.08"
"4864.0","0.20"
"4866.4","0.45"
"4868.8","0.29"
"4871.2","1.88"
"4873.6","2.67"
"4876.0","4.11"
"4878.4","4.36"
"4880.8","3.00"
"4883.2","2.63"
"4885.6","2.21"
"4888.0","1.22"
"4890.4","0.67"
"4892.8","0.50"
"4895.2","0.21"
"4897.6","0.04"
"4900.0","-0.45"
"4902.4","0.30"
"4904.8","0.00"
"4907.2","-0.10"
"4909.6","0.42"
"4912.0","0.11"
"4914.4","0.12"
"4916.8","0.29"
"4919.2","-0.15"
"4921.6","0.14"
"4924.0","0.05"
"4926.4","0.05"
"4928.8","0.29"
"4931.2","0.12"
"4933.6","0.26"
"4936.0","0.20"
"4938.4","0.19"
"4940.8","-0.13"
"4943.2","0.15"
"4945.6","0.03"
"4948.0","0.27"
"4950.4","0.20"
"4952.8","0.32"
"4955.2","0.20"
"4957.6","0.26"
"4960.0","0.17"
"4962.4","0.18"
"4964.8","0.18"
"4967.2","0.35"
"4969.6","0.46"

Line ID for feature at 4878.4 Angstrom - Ly-alpha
